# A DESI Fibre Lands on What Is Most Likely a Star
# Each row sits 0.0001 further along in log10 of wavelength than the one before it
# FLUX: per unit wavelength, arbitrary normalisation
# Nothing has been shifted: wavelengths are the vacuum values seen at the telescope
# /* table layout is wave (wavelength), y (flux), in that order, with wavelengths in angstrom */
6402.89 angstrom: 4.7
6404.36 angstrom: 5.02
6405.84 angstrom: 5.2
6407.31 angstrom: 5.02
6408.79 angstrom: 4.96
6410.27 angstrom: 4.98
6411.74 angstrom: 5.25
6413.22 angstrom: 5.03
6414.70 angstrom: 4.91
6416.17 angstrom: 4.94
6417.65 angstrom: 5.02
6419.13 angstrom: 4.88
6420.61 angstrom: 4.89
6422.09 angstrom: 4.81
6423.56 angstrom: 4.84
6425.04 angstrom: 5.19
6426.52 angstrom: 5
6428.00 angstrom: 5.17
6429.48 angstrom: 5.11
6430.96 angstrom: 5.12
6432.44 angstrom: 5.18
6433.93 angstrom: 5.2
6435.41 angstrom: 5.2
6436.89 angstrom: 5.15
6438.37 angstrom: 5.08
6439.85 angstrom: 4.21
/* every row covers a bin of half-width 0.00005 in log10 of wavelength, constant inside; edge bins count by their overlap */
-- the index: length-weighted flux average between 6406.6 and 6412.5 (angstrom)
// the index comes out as 5.05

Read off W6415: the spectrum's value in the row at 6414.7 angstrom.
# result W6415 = 4.91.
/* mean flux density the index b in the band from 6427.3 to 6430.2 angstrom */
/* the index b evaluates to 5.14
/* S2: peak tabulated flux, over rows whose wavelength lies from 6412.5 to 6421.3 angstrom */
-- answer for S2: 5.03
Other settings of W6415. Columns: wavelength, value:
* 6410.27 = 4.98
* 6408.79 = 4.96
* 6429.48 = 5.11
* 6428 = 5.17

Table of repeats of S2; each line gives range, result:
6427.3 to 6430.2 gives 5.17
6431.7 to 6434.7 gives 5.2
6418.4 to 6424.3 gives 4.89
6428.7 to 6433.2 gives 5.18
